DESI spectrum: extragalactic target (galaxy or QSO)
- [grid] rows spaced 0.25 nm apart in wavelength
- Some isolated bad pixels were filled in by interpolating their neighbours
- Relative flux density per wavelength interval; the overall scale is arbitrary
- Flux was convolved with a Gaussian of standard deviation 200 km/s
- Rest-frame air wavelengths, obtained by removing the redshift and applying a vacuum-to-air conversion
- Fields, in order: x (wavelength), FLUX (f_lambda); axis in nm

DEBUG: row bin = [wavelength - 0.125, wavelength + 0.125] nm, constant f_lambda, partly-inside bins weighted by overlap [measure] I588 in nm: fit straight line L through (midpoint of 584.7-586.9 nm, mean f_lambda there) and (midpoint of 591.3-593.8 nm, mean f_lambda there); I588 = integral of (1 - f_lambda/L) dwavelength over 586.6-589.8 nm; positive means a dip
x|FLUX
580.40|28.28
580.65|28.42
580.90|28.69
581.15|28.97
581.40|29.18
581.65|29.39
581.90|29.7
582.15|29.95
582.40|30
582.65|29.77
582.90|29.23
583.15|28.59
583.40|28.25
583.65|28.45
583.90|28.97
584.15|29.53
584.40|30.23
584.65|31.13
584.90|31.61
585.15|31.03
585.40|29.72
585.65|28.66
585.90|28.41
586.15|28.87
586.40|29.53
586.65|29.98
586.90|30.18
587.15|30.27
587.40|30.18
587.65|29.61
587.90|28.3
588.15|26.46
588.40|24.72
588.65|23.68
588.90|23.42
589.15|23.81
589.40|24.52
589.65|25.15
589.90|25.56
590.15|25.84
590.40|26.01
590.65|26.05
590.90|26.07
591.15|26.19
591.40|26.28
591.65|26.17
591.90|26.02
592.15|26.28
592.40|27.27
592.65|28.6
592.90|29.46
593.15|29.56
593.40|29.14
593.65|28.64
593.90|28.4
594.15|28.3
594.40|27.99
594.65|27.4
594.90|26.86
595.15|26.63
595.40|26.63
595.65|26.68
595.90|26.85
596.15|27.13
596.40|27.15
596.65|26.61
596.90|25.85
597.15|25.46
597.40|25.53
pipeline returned 0.25 nm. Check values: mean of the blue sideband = 29.8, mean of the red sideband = 27.8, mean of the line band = 26.9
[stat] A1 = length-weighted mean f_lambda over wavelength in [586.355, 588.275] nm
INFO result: 29.3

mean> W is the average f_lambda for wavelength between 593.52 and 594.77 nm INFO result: 28.2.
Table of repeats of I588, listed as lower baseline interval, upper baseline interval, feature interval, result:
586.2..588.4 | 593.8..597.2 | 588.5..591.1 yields 0.309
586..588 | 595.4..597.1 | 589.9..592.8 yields 0.184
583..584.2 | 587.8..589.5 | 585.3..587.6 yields -0.256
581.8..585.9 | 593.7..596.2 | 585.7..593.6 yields 0.349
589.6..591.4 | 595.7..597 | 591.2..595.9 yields -0.214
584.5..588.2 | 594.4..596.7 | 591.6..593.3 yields 0.009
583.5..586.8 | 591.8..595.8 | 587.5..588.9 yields 0.129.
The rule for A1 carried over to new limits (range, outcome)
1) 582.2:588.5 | 29.3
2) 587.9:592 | 25.5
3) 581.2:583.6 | 29.3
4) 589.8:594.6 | 27.3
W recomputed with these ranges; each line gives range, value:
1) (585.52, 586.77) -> 29.1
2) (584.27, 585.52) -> 30.7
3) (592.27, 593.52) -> 28.8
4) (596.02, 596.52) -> 27.1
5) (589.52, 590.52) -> 25.6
